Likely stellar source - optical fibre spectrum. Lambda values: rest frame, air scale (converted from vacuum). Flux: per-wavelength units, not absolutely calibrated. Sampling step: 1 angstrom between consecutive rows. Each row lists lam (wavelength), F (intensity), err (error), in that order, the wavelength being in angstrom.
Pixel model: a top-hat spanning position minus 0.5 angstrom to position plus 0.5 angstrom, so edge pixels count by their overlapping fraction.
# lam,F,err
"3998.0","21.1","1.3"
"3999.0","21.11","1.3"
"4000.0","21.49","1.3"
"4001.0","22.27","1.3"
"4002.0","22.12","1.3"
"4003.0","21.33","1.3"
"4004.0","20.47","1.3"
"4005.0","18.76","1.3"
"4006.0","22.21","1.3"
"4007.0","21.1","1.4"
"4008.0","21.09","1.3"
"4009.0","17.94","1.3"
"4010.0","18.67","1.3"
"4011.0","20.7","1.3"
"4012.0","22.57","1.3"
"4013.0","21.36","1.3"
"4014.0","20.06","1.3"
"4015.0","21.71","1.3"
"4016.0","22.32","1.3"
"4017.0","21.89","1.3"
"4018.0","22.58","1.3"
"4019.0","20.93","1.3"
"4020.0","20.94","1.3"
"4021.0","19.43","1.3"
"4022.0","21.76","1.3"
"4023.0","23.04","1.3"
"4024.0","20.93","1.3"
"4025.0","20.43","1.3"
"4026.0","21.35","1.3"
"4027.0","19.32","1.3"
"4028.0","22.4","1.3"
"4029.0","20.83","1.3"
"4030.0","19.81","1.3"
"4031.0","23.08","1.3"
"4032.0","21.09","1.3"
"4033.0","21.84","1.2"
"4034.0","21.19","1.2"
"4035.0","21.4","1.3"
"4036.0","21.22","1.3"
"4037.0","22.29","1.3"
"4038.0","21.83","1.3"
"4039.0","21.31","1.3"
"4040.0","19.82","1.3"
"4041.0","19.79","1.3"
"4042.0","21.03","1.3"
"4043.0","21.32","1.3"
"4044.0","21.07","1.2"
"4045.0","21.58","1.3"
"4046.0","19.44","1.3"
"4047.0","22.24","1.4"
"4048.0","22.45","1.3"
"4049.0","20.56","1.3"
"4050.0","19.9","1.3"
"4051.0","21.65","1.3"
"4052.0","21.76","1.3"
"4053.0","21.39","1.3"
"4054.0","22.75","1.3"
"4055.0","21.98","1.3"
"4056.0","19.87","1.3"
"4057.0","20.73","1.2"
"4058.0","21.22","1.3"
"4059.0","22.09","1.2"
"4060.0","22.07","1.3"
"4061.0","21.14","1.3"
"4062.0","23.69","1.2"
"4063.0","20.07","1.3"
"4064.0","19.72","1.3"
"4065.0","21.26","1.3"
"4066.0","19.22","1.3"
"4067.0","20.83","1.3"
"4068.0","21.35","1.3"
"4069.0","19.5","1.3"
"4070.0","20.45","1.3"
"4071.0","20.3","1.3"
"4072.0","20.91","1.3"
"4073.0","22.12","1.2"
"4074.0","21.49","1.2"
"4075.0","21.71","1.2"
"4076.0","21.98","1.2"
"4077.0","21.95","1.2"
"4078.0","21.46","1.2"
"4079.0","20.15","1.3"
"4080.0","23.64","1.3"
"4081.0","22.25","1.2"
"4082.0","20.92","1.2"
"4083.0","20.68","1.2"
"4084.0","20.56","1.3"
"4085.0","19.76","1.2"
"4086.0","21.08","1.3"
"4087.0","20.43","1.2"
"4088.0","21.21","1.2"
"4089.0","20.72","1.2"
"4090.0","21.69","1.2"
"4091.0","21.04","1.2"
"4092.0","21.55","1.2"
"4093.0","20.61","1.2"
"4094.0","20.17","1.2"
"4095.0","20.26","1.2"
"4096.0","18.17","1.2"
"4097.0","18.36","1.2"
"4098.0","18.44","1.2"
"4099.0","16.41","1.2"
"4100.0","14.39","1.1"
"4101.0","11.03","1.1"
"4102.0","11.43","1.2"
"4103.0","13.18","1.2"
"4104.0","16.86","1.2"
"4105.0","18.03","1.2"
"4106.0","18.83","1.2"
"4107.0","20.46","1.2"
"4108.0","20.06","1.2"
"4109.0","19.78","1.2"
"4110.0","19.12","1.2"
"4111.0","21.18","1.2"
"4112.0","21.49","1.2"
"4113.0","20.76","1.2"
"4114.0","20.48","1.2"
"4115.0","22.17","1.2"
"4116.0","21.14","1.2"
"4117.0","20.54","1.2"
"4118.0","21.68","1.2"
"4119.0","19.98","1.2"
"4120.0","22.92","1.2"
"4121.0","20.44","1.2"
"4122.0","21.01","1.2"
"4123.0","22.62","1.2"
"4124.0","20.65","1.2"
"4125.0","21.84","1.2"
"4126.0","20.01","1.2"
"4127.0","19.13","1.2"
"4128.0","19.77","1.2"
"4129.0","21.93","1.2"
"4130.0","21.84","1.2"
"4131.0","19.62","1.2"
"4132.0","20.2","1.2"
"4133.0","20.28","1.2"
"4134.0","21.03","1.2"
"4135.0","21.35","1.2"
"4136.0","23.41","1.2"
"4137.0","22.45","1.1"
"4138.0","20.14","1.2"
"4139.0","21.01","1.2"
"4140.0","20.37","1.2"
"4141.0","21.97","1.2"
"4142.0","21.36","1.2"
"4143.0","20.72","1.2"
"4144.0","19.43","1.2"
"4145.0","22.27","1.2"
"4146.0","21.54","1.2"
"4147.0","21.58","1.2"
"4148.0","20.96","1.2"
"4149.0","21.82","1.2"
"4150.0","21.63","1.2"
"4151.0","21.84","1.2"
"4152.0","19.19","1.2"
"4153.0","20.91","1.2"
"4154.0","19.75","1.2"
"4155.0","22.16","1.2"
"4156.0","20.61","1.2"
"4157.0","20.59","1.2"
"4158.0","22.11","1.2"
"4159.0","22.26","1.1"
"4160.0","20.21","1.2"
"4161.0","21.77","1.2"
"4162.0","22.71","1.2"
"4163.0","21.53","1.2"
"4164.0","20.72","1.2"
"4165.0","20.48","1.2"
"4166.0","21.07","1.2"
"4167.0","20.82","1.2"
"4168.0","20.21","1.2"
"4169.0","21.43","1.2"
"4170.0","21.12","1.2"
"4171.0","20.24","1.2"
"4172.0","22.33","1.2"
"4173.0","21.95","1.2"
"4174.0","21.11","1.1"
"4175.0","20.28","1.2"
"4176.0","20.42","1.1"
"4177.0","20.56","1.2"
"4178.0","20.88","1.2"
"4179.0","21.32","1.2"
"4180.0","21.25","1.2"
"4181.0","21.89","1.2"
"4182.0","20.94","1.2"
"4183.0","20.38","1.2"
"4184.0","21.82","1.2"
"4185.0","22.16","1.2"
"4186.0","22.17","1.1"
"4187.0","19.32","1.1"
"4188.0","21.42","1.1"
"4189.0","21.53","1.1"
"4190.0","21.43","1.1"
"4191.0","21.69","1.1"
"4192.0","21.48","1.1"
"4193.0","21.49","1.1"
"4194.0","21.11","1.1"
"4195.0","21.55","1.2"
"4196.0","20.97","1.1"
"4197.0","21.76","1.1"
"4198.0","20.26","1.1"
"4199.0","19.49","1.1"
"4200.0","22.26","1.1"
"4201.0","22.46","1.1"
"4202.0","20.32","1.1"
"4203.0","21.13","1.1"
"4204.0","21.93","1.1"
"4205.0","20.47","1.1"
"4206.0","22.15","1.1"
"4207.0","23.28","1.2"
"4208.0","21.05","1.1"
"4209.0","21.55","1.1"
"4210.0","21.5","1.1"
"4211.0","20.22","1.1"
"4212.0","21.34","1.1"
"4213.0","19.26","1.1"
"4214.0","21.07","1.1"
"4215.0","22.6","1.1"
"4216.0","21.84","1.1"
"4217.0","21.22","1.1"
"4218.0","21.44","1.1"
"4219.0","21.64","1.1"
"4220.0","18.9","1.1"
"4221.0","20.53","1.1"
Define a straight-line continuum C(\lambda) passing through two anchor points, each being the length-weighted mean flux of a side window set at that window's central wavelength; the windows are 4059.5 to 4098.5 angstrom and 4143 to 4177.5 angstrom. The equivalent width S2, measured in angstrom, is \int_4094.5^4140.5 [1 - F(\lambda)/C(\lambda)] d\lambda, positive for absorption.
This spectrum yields 2.8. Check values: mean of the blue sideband 20.8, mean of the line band 19.7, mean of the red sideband 21.1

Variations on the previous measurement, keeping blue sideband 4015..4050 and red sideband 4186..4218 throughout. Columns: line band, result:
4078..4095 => 0.19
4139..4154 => 0.14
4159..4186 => 0.12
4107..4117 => 0.28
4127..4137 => 0.11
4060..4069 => 0.15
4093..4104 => 2.50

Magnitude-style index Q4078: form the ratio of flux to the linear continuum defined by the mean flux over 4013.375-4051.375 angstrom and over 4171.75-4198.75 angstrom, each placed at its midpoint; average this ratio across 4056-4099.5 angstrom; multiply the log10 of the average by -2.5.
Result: 0.02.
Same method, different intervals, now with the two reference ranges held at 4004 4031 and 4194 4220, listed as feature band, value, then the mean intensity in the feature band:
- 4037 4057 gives -0.008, 21.2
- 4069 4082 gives -0.019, 21.4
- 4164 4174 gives 0.007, 21.1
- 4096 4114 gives 0.189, 17.7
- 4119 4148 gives 0.003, 21.1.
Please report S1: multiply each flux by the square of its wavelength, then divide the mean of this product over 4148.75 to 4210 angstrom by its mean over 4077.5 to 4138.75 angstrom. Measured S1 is 1.10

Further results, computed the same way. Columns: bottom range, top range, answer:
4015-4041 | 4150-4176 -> 1.06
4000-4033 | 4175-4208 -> 1.10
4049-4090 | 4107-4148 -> 1.02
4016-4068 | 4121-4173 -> 1.05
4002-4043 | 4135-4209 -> 1.08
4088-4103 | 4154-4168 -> 1.21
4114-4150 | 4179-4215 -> 1.04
